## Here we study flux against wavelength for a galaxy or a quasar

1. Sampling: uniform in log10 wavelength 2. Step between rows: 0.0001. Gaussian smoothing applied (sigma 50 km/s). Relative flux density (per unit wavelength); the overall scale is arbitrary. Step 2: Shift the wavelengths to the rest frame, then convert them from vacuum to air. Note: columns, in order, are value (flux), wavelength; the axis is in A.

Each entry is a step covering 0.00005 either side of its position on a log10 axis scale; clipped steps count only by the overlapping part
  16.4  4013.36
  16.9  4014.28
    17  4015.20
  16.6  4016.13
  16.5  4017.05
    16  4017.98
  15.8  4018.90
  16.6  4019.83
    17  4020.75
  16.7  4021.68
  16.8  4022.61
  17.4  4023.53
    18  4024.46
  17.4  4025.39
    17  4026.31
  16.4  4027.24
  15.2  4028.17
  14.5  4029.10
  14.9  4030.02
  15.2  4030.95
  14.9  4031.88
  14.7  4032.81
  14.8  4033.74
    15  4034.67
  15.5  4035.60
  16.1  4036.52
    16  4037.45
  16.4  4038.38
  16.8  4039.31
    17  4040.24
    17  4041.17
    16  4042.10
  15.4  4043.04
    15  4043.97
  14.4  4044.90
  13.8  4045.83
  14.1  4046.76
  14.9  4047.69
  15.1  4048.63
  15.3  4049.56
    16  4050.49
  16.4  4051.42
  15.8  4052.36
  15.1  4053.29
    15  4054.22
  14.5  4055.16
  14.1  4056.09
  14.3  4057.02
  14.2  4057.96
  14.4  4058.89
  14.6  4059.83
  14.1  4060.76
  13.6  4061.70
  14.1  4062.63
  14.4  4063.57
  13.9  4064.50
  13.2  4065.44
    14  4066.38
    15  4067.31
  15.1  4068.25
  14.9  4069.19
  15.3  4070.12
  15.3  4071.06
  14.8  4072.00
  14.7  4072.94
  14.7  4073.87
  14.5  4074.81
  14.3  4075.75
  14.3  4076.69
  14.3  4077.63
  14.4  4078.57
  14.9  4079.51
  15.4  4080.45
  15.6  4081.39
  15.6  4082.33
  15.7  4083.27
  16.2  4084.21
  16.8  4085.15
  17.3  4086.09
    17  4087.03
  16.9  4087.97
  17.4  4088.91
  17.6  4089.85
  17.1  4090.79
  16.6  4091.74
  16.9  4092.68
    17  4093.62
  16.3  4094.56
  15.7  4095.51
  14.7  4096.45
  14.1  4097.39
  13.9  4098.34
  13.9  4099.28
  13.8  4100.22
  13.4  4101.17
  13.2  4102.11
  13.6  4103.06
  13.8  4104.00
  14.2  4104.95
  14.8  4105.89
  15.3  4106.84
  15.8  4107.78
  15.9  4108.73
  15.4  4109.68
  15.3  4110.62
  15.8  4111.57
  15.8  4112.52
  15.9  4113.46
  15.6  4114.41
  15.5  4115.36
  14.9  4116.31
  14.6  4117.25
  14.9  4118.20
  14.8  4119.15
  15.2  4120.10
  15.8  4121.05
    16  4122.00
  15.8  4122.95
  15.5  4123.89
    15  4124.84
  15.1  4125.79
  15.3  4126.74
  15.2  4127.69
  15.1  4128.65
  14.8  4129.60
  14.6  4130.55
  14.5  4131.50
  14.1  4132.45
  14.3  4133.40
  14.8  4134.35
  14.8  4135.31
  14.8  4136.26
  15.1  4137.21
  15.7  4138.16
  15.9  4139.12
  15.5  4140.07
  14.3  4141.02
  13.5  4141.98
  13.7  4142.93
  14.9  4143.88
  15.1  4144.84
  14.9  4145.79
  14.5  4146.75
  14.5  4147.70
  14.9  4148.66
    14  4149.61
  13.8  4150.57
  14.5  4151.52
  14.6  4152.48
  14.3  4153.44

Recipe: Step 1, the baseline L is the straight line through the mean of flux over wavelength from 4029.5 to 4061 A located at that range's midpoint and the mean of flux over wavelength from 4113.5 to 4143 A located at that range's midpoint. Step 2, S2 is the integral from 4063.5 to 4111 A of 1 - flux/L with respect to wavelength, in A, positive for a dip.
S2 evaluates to -0.2 A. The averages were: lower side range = 15.2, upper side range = 15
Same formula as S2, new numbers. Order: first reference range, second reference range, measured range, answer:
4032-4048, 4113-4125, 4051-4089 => 1.0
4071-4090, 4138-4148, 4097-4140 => 0.4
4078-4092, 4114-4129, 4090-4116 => 1.0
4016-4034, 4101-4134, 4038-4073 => 1.8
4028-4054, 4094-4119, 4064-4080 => 0.6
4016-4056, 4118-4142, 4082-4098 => -1.1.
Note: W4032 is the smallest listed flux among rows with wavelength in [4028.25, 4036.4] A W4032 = 14.5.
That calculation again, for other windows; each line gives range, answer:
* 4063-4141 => 13.2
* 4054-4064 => 13.6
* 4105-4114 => 14.8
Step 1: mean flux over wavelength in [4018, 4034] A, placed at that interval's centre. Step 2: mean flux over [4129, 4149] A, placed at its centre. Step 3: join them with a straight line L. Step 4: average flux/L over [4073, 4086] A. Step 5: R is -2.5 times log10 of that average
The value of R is 0.02 mag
